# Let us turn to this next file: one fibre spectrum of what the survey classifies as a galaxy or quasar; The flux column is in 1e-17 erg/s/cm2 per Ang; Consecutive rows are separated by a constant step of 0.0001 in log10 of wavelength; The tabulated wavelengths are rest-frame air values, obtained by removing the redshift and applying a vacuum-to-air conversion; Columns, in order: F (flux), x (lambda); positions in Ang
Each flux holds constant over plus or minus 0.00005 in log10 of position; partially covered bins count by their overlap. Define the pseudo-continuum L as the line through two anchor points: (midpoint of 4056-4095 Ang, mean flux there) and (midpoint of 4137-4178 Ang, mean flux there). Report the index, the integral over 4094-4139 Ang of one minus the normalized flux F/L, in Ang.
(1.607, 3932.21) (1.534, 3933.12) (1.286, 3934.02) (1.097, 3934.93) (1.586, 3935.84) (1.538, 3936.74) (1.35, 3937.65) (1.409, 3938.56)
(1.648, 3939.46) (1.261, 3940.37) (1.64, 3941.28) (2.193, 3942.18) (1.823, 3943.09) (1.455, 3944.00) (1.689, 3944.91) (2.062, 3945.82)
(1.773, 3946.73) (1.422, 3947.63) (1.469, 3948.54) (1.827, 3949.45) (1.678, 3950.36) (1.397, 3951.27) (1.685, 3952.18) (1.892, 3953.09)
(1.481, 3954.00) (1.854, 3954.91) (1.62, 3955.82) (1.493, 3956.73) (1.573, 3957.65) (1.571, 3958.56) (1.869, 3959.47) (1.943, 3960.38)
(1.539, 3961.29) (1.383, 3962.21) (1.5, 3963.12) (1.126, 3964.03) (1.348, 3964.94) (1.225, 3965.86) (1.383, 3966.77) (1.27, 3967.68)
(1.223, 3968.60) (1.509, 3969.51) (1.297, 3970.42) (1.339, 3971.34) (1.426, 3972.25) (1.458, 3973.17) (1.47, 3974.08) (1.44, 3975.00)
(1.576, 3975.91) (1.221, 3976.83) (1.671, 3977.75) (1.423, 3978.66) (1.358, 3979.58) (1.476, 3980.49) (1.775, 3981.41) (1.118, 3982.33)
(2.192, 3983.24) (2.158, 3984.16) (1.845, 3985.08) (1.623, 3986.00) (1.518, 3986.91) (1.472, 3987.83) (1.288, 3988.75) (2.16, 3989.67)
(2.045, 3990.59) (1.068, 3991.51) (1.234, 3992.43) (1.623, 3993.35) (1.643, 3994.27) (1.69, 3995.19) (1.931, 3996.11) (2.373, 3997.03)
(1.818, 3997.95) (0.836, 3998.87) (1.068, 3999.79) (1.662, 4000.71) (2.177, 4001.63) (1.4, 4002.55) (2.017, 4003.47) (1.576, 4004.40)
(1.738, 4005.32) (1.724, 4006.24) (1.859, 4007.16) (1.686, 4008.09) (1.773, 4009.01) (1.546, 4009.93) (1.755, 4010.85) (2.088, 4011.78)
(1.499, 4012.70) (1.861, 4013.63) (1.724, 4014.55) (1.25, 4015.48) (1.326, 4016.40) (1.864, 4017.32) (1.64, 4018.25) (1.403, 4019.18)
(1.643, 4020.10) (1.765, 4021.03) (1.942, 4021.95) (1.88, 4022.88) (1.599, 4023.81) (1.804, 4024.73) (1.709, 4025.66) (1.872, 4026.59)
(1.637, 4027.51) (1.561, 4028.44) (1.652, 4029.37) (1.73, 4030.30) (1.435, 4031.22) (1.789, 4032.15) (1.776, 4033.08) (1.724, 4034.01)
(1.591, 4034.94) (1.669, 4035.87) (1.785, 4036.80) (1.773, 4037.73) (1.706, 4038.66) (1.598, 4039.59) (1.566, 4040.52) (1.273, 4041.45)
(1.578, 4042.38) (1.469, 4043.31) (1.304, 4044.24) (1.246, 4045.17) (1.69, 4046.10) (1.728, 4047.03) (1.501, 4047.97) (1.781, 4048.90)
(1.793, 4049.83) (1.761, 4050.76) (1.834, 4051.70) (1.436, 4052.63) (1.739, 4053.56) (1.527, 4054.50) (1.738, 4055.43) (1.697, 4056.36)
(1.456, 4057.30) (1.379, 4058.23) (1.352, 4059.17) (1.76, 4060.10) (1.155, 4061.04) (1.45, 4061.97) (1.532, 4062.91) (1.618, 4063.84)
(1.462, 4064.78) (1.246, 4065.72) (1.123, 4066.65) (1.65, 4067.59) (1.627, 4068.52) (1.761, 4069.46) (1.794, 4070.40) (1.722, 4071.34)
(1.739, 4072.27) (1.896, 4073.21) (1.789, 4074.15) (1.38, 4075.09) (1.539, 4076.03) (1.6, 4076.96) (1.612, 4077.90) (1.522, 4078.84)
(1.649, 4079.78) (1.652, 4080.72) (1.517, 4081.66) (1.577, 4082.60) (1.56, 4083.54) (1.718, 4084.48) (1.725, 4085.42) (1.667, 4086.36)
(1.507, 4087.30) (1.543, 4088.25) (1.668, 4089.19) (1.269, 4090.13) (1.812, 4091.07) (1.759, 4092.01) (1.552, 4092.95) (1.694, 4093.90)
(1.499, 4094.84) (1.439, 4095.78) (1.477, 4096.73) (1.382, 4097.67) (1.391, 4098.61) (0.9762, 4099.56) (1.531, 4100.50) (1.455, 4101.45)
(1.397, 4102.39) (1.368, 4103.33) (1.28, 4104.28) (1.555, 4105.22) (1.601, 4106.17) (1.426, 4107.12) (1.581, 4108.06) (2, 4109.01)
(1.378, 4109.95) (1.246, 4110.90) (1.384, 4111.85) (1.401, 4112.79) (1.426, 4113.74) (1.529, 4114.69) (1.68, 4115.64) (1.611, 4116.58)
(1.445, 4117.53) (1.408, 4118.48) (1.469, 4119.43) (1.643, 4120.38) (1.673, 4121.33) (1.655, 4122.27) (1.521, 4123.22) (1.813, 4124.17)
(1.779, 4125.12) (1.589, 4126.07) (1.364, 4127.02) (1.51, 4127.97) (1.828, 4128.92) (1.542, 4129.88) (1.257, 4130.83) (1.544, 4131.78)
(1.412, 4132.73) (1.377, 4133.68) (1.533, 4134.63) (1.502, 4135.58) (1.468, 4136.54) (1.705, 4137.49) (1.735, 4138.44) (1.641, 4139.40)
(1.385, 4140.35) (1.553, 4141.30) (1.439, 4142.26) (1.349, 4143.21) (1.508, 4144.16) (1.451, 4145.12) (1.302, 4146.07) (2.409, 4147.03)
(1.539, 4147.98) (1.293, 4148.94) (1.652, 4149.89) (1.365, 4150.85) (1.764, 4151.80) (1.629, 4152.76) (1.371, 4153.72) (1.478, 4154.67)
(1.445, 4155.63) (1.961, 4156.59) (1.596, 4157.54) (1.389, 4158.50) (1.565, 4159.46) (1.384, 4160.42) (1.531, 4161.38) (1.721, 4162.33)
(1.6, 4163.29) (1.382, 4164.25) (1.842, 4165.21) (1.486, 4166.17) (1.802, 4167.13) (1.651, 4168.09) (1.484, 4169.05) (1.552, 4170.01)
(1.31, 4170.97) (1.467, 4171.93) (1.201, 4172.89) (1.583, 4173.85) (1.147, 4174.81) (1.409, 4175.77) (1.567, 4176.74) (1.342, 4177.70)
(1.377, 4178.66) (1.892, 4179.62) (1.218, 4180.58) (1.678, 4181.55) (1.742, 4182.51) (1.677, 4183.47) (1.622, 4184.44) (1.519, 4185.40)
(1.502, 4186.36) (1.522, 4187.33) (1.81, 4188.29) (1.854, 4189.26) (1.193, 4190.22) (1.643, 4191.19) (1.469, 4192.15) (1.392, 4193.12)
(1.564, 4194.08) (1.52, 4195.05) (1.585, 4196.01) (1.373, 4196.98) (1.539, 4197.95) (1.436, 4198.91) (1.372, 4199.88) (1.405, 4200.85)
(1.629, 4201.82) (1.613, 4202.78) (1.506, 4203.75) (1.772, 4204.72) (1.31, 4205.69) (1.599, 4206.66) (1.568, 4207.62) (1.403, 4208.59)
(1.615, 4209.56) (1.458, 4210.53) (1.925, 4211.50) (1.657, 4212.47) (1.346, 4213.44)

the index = 1.39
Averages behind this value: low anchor 1.58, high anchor 1.54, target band 1.51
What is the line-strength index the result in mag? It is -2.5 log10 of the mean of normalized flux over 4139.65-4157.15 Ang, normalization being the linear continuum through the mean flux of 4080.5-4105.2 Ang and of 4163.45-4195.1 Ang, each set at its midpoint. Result -0.02 mag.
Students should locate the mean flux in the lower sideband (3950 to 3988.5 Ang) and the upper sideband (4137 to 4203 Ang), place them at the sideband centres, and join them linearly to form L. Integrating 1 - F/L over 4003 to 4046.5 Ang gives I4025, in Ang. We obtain -3.6 Ang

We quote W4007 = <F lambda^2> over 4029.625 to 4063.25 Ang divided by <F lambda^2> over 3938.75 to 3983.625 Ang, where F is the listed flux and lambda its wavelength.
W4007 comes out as 1.07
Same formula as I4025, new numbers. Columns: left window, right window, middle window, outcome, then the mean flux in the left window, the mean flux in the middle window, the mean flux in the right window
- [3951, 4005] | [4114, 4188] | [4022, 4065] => -1.6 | 1.57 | 1.61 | 1.54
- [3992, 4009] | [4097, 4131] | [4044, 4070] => 0.6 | 1.67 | 1.55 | 1.5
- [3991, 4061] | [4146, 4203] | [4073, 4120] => 1.9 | 1.64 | 1.53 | 1.54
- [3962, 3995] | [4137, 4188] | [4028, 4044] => -1.2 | 1.5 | 1.62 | 1.54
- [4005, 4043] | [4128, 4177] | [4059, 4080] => 0.8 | 1.68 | 1.57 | 1.53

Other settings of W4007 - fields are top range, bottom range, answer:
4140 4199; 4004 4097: 1.00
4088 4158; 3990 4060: 0.98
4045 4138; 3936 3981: 1.08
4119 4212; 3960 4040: 1.04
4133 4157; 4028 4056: 1.00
